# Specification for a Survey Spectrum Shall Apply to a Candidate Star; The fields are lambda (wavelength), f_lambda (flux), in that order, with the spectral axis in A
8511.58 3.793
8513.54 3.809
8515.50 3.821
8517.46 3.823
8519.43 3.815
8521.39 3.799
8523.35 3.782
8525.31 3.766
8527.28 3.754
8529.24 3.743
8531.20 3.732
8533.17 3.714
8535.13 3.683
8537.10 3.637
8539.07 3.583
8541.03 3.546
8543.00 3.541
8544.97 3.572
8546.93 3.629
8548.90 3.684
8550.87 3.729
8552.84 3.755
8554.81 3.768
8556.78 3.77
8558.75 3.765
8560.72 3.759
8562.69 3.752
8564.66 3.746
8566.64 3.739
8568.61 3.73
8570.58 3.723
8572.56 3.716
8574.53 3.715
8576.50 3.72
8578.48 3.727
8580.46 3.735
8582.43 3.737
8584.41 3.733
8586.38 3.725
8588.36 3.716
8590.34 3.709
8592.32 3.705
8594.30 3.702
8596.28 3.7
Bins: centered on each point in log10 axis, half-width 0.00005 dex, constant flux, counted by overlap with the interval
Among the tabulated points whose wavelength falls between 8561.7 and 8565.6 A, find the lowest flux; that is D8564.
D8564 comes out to 3.746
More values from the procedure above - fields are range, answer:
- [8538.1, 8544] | 3.541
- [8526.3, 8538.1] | 3.637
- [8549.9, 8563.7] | 3.729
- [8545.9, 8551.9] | 3.629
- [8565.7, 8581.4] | 3.715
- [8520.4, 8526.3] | 3.766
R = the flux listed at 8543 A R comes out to 3.541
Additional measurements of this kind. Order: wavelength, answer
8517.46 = 3.823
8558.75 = 3.765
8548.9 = 3.684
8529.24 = 3.743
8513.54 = 3.809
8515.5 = 3.821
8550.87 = 3.729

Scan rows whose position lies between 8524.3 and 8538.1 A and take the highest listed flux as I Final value 3.766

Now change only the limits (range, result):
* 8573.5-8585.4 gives 3.737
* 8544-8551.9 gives 3.729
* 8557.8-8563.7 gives 3.765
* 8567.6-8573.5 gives 3.73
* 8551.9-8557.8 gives 3.77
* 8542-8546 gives 3.572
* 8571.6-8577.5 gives 3.72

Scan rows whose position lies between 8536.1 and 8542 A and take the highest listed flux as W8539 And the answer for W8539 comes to 3.637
